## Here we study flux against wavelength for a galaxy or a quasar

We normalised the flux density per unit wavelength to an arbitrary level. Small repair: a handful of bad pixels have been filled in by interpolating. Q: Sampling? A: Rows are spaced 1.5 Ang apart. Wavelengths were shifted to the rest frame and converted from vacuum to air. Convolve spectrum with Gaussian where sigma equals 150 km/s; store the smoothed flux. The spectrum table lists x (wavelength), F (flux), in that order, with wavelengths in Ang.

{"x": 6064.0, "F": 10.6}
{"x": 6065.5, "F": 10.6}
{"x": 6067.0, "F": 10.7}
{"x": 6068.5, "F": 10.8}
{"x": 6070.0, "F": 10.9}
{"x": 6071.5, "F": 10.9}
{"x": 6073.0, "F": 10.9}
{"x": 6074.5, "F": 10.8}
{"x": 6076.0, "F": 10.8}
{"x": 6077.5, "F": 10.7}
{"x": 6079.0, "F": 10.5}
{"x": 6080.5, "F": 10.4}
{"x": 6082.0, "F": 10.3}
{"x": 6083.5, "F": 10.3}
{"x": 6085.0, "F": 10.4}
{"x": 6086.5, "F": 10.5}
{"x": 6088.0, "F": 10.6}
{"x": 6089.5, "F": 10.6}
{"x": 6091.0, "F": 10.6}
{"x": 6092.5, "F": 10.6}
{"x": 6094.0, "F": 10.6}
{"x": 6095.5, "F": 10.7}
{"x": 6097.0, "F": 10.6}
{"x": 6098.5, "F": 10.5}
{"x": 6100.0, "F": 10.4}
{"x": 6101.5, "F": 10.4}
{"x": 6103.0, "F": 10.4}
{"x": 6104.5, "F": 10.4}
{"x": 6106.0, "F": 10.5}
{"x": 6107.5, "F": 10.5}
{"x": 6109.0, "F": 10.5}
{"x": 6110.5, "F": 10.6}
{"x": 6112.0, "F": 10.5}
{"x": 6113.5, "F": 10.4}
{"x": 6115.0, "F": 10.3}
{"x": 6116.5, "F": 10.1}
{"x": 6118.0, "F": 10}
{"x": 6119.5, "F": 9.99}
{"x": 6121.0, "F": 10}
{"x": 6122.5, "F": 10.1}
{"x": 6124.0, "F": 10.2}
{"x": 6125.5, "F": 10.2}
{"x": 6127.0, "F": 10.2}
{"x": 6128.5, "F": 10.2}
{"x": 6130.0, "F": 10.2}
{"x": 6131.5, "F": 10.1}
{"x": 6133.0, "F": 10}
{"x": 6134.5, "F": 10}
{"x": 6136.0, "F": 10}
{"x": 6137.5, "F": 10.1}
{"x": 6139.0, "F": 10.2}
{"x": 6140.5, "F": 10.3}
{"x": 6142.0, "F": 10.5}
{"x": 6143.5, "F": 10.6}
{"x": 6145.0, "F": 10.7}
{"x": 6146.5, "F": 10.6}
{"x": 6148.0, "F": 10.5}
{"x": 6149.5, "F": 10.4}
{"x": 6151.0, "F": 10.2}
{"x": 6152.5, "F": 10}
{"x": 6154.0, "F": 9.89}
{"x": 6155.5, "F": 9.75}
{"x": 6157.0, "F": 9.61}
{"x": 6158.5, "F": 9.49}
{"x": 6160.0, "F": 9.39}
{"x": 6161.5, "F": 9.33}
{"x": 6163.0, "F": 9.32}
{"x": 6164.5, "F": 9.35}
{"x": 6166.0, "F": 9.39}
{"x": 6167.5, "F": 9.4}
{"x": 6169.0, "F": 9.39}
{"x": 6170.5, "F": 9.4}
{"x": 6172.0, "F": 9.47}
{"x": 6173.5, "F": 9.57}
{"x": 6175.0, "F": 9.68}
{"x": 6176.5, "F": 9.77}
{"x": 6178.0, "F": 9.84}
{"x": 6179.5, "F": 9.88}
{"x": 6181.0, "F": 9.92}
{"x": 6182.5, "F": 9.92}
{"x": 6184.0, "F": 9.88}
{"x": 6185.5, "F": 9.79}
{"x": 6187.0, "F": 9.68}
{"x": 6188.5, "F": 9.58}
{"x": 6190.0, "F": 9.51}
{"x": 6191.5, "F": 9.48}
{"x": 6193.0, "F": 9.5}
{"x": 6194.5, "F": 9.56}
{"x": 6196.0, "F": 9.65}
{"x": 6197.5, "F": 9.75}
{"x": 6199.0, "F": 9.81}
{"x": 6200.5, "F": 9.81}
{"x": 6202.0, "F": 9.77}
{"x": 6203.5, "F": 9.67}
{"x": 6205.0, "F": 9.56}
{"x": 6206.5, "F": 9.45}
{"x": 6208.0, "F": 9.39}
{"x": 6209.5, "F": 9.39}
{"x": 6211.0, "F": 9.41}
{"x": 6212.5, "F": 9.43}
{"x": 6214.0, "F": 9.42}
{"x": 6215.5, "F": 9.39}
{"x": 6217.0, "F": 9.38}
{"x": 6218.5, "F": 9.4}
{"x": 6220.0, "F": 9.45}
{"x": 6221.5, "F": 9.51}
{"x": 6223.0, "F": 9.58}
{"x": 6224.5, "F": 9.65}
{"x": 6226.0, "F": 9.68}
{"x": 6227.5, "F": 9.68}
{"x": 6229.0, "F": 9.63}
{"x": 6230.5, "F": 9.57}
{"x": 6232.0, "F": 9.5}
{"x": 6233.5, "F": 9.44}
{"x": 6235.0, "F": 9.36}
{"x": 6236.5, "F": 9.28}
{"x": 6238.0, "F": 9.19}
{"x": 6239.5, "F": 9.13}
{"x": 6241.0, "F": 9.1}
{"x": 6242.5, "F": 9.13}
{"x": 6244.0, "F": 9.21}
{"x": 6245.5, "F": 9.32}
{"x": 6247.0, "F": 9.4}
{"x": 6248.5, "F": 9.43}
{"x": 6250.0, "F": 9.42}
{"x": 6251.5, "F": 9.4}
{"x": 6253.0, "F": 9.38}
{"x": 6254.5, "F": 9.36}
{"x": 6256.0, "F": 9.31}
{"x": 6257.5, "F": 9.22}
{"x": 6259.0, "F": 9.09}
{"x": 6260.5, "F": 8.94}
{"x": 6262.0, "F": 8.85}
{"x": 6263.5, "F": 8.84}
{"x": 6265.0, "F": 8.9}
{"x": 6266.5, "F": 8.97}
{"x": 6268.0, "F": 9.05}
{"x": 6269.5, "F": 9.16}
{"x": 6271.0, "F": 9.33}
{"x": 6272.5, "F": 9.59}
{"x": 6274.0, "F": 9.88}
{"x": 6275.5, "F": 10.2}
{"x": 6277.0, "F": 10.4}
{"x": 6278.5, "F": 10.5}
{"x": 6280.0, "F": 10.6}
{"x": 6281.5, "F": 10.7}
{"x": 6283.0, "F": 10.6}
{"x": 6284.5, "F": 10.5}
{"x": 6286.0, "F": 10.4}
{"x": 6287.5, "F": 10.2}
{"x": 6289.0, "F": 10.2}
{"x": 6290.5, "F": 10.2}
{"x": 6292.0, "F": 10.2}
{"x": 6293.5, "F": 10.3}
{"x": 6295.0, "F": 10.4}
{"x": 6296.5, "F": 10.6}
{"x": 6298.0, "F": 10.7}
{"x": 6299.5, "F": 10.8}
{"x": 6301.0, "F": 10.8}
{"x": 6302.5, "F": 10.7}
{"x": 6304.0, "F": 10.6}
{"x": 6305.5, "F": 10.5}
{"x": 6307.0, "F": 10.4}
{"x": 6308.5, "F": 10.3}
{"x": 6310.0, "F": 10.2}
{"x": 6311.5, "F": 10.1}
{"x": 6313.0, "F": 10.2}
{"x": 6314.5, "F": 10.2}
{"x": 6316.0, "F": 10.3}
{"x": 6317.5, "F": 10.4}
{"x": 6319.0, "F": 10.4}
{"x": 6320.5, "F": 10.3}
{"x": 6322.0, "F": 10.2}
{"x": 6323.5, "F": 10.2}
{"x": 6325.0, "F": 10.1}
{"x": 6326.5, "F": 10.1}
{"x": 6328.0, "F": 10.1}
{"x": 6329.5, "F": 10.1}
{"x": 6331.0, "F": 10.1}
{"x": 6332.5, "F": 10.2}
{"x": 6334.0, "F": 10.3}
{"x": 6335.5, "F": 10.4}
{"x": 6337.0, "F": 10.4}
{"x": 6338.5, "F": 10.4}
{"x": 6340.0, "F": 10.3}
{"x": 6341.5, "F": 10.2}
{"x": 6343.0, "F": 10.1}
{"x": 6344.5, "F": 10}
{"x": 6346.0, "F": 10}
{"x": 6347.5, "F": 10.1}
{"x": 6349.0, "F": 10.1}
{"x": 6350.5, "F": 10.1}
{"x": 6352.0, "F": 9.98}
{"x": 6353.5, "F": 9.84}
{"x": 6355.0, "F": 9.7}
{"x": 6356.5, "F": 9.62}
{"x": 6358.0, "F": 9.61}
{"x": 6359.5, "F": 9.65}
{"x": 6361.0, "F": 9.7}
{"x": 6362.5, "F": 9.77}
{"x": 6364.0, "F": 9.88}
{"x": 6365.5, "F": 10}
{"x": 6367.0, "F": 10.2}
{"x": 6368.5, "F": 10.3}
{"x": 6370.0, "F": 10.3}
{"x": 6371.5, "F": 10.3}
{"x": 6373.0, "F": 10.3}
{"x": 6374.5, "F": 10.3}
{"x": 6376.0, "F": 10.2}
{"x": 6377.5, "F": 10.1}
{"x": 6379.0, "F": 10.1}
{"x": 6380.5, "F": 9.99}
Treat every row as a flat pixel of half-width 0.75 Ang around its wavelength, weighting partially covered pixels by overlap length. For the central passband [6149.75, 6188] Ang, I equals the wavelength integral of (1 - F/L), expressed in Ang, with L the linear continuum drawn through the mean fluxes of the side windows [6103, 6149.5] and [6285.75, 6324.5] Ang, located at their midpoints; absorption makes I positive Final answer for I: 2.4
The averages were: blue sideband 10.3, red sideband 10.4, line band 9.66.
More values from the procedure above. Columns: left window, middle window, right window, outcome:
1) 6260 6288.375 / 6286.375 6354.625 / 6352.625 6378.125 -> -2.7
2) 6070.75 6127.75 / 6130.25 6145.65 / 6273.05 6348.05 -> 0.3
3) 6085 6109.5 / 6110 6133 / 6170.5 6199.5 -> 0.2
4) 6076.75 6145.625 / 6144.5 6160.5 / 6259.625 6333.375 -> 0.4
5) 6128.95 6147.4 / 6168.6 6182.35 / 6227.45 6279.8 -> 0.4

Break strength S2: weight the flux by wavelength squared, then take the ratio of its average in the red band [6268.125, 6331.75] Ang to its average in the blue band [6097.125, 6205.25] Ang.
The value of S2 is 1.1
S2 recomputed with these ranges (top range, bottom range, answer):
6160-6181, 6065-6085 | 0.92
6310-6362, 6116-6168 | 1.07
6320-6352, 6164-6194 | 1.11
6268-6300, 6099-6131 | 1.05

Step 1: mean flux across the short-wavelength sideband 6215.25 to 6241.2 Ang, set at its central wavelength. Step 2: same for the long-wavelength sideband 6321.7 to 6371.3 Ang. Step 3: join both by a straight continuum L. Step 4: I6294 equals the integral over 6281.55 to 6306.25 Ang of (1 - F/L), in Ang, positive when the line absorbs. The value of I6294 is -1.76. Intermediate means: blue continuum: 9.45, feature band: 10.5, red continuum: 10.1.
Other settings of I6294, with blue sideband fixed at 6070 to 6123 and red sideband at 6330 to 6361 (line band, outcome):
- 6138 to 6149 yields -0.1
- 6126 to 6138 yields 0.4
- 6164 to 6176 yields 1.0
